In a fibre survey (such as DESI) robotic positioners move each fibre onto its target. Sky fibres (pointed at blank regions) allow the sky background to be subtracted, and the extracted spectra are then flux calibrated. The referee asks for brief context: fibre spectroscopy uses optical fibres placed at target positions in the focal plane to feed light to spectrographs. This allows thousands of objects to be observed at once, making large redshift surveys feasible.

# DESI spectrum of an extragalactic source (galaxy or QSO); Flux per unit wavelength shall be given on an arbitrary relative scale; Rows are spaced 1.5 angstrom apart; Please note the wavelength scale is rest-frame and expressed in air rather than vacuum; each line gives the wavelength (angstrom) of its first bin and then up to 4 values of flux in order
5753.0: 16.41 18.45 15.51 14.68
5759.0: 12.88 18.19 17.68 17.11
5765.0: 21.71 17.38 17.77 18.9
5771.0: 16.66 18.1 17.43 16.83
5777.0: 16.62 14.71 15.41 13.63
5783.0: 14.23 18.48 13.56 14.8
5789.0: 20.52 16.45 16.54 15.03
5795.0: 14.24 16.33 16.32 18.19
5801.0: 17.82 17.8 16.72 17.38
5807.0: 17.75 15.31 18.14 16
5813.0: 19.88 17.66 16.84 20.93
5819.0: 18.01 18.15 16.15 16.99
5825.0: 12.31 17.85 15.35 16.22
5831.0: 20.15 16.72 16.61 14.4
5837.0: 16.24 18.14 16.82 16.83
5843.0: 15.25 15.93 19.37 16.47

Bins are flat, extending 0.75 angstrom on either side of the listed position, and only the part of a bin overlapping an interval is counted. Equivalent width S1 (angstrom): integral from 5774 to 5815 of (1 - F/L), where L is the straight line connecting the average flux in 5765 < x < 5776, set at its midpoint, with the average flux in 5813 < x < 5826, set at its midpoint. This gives 2.4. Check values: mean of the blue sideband 17.9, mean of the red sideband 17.3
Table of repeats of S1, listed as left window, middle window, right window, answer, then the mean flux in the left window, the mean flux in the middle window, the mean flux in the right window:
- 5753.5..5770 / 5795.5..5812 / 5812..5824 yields 0.7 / 17.3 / 17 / 18.1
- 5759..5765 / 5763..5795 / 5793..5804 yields 0.8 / 17.6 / 16.7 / 16.6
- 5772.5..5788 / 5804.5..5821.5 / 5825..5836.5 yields -1.7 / 15.7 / 17.8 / 16.5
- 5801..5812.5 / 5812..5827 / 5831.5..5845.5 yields -0.5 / 17.1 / 17.4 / 16.4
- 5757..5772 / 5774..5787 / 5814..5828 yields 1.3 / 17.4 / 15.5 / 17.1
